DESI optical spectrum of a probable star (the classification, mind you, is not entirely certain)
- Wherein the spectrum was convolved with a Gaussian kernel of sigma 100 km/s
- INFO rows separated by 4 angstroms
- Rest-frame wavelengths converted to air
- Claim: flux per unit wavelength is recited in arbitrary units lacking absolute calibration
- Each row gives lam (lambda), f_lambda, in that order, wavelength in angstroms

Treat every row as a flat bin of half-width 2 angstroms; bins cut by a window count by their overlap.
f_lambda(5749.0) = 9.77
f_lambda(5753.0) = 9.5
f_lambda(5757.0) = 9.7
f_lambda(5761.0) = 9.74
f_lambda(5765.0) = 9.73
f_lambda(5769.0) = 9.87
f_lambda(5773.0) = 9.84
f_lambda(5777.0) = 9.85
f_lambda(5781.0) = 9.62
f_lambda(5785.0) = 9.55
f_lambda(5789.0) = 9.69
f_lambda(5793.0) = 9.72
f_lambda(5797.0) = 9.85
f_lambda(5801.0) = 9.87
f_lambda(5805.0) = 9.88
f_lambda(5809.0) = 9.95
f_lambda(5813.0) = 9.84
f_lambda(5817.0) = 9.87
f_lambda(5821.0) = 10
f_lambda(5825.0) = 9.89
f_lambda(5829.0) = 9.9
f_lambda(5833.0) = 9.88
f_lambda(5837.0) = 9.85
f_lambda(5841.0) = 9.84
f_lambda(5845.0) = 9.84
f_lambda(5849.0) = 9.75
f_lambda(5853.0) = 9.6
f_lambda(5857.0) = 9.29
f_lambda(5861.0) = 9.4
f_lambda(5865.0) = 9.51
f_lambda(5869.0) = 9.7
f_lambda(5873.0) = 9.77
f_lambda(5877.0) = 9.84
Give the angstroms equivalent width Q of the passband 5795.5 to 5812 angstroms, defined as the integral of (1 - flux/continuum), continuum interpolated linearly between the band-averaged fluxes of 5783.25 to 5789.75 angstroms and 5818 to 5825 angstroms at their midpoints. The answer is -0.2 angstroms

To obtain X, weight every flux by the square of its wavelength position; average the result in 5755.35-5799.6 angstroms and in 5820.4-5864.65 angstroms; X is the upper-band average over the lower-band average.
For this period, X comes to 1.02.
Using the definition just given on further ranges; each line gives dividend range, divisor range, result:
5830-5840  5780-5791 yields 1.04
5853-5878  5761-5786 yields 1.01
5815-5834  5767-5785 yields 1.03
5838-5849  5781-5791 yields 1.04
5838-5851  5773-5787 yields 1.03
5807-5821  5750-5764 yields 1.05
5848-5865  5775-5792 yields 1.01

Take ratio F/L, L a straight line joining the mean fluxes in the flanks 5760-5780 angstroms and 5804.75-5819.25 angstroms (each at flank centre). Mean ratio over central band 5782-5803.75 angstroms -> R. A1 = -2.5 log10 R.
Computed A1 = 0.01 mag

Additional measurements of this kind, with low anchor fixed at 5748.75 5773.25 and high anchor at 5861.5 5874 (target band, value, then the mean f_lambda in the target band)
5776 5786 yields 0.004 mag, 9.67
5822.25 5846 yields -0.024 mag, 9.87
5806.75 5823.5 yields -0.027 mag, 9.91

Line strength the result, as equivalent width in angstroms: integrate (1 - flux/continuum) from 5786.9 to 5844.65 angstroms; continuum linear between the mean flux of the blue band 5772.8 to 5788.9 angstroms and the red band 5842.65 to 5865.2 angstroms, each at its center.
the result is -1.3 angstroms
